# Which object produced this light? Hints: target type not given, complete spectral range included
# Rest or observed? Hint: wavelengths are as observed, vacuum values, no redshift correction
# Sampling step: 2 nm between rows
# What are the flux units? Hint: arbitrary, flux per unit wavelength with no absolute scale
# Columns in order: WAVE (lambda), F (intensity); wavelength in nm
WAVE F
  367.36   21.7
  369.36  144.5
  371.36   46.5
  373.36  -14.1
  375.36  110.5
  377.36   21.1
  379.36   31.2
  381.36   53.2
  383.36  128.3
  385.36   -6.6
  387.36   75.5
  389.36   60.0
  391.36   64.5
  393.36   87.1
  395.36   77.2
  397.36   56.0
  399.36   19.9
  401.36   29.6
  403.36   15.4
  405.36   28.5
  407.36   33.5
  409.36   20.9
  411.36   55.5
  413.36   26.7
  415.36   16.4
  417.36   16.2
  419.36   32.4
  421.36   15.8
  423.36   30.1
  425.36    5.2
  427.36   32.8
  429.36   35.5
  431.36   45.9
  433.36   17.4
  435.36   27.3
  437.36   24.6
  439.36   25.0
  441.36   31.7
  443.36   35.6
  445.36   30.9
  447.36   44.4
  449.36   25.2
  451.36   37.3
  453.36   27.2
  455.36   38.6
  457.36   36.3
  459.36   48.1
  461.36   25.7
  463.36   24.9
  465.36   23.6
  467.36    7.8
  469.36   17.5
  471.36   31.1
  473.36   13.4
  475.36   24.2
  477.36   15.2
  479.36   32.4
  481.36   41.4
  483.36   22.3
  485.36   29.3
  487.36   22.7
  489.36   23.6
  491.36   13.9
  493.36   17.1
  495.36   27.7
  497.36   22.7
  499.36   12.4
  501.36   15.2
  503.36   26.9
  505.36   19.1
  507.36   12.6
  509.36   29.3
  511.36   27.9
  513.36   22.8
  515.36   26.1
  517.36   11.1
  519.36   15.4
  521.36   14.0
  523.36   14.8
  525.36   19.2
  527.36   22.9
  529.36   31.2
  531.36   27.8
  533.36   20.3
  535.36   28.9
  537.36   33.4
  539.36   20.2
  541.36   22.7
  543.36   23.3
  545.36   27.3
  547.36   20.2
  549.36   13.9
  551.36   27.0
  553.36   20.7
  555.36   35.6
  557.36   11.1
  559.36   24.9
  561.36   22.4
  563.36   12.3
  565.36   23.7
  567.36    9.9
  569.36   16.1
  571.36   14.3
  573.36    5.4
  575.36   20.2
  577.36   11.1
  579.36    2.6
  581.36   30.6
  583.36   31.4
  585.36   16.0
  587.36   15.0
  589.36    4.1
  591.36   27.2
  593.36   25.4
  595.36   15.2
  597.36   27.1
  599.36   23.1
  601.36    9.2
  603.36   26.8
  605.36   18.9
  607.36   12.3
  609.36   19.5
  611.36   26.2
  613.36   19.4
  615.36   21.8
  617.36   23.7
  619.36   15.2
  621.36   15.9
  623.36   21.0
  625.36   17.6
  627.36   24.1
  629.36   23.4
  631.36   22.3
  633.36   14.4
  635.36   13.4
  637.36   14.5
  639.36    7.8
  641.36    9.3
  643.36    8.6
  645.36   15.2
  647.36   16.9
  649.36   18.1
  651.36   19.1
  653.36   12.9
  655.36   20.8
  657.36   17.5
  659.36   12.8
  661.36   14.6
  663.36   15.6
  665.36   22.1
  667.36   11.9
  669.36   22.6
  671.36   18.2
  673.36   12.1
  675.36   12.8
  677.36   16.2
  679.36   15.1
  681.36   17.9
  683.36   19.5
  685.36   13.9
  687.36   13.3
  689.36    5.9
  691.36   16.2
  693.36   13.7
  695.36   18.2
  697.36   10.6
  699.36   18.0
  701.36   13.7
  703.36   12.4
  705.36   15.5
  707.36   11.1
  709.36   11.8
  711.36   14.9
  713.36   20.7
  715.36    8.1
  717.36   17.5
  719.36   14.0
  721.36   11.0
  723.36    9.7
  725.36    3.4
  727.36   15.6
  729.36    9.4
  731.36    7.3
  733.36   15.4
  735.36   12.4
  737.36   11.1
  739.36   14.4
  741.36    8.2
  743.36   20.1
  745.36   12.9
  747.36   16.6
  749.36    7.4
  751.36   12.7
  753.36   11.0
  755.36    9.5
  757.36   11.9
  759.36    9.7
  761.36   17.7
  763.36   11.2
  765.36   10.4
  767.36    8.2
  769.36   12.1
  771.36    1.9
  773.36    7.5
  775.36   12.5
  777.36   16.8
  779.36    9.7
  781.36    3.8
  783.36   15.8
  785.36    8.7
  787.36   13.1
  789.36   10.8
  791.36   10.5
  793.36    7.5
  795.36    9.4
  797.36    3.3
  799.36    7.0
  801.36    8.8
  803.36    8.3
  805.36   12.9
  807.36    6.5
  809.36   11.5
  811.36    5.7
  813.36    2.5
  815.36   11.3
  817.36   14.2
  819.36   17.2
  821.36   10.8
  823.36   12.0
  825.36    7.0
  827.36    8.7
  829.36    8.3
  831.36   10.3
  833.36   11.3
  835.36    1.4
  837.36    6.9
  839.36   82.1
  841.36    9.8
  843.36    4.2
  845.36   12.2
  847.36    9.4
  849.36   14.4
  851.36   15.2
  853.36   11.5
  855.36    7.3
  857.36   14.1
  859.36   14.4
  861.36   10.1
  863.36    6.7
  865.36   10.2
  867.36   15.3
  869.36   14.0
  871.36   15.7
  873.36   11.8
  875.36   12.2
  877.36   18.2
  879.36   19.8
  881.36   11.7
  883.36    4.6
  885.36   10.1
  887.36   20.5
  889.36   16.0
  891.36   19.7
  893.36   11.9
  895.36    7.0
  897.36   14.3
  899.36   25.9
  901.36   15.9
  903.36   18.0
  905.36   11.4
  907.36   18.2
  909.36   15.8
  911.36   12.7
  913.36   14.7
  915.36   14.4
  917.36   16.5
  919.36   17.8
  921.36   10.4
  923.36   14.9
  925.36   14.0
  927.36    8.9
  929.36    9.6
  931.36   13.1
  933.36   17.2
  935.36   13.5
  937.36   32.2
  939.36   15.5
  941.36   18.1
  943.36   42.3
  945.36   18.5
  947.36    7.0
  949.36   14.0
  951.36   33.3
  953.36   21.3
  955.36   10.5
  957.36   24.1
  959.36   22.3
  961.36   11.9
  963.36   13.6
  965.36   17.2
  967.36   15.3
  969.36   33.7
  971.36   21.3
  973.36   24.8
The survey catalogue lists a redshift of 1.251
